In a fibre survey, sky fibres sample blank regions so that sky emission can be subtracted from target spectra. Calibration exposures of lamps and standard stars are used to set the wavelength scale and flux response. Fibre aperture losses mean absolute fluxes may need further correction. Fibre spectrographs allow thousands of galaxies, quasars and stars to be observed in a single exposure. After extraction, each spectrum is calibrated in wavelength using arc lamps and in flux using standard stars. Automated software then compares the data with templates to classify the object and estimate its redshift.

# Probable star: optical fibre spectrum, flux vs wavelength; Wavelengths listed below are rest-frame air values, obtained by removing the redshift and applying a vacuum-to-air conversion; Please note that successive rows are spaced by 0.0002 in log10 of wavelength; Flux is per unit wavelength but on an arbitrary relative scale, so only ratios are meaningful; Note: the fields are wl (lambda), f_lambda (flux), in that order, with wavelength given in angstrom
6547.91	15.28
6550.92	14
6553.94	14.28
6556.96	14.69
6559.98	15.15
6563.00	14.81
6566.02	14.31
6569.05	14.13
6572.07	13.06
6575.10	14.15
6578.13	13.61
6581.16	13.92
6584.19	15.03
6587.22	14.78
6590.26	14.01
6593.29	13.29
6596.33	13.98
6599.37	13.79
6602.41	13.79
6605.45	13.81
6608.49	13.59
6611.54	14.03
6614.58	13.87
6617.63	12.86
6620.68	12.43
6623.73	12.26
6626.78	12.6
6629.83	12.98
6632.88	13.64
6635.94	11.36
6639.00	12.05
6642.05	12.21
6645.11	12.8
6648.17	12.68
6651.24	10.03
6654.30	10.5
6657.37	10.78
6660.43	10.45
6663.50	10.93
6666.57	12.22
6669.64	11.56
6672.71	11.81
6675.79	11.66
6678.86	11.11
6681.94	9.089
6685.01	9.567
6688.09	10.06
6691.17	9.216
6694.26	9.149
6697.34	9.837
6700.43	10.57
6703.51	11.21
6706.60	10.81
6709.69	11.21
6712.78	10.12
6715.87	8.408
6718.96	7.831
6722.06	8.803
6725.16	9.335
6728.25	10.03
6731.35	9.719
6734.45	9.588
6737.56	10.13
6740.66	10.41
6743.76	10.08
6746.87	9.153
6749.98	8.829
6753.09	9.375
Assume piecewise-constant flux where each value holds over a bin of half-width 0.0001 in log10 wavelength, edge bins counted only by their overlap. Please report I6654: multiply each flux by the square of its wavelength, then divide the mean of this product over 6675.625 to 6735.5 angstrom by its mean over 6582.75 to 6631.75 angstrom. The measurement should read 0.7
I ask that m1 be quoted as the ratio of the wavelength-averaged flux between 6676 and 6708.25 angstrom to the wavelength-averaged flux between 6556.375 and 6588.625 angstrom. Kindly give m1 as 0.71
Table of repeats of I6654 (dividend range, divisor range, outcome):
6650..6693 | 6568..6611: 0.78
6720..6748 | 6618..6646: 0.80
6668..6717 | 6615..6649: 0.84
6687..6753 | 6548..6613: 0.72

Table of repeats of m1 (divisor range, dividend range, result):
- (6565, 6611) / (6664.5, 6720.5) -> 0.74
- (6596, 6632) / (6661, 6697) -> 0.79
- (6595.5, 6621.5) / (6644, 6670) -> 0.83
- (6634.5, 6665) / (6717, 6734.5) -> 0.81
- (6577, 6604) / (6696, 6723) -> 0.71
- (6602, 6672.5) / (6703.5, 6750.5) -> 0.79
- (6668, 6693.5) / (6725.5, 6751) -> 0.93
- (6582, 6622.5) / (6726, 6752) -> 0.71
